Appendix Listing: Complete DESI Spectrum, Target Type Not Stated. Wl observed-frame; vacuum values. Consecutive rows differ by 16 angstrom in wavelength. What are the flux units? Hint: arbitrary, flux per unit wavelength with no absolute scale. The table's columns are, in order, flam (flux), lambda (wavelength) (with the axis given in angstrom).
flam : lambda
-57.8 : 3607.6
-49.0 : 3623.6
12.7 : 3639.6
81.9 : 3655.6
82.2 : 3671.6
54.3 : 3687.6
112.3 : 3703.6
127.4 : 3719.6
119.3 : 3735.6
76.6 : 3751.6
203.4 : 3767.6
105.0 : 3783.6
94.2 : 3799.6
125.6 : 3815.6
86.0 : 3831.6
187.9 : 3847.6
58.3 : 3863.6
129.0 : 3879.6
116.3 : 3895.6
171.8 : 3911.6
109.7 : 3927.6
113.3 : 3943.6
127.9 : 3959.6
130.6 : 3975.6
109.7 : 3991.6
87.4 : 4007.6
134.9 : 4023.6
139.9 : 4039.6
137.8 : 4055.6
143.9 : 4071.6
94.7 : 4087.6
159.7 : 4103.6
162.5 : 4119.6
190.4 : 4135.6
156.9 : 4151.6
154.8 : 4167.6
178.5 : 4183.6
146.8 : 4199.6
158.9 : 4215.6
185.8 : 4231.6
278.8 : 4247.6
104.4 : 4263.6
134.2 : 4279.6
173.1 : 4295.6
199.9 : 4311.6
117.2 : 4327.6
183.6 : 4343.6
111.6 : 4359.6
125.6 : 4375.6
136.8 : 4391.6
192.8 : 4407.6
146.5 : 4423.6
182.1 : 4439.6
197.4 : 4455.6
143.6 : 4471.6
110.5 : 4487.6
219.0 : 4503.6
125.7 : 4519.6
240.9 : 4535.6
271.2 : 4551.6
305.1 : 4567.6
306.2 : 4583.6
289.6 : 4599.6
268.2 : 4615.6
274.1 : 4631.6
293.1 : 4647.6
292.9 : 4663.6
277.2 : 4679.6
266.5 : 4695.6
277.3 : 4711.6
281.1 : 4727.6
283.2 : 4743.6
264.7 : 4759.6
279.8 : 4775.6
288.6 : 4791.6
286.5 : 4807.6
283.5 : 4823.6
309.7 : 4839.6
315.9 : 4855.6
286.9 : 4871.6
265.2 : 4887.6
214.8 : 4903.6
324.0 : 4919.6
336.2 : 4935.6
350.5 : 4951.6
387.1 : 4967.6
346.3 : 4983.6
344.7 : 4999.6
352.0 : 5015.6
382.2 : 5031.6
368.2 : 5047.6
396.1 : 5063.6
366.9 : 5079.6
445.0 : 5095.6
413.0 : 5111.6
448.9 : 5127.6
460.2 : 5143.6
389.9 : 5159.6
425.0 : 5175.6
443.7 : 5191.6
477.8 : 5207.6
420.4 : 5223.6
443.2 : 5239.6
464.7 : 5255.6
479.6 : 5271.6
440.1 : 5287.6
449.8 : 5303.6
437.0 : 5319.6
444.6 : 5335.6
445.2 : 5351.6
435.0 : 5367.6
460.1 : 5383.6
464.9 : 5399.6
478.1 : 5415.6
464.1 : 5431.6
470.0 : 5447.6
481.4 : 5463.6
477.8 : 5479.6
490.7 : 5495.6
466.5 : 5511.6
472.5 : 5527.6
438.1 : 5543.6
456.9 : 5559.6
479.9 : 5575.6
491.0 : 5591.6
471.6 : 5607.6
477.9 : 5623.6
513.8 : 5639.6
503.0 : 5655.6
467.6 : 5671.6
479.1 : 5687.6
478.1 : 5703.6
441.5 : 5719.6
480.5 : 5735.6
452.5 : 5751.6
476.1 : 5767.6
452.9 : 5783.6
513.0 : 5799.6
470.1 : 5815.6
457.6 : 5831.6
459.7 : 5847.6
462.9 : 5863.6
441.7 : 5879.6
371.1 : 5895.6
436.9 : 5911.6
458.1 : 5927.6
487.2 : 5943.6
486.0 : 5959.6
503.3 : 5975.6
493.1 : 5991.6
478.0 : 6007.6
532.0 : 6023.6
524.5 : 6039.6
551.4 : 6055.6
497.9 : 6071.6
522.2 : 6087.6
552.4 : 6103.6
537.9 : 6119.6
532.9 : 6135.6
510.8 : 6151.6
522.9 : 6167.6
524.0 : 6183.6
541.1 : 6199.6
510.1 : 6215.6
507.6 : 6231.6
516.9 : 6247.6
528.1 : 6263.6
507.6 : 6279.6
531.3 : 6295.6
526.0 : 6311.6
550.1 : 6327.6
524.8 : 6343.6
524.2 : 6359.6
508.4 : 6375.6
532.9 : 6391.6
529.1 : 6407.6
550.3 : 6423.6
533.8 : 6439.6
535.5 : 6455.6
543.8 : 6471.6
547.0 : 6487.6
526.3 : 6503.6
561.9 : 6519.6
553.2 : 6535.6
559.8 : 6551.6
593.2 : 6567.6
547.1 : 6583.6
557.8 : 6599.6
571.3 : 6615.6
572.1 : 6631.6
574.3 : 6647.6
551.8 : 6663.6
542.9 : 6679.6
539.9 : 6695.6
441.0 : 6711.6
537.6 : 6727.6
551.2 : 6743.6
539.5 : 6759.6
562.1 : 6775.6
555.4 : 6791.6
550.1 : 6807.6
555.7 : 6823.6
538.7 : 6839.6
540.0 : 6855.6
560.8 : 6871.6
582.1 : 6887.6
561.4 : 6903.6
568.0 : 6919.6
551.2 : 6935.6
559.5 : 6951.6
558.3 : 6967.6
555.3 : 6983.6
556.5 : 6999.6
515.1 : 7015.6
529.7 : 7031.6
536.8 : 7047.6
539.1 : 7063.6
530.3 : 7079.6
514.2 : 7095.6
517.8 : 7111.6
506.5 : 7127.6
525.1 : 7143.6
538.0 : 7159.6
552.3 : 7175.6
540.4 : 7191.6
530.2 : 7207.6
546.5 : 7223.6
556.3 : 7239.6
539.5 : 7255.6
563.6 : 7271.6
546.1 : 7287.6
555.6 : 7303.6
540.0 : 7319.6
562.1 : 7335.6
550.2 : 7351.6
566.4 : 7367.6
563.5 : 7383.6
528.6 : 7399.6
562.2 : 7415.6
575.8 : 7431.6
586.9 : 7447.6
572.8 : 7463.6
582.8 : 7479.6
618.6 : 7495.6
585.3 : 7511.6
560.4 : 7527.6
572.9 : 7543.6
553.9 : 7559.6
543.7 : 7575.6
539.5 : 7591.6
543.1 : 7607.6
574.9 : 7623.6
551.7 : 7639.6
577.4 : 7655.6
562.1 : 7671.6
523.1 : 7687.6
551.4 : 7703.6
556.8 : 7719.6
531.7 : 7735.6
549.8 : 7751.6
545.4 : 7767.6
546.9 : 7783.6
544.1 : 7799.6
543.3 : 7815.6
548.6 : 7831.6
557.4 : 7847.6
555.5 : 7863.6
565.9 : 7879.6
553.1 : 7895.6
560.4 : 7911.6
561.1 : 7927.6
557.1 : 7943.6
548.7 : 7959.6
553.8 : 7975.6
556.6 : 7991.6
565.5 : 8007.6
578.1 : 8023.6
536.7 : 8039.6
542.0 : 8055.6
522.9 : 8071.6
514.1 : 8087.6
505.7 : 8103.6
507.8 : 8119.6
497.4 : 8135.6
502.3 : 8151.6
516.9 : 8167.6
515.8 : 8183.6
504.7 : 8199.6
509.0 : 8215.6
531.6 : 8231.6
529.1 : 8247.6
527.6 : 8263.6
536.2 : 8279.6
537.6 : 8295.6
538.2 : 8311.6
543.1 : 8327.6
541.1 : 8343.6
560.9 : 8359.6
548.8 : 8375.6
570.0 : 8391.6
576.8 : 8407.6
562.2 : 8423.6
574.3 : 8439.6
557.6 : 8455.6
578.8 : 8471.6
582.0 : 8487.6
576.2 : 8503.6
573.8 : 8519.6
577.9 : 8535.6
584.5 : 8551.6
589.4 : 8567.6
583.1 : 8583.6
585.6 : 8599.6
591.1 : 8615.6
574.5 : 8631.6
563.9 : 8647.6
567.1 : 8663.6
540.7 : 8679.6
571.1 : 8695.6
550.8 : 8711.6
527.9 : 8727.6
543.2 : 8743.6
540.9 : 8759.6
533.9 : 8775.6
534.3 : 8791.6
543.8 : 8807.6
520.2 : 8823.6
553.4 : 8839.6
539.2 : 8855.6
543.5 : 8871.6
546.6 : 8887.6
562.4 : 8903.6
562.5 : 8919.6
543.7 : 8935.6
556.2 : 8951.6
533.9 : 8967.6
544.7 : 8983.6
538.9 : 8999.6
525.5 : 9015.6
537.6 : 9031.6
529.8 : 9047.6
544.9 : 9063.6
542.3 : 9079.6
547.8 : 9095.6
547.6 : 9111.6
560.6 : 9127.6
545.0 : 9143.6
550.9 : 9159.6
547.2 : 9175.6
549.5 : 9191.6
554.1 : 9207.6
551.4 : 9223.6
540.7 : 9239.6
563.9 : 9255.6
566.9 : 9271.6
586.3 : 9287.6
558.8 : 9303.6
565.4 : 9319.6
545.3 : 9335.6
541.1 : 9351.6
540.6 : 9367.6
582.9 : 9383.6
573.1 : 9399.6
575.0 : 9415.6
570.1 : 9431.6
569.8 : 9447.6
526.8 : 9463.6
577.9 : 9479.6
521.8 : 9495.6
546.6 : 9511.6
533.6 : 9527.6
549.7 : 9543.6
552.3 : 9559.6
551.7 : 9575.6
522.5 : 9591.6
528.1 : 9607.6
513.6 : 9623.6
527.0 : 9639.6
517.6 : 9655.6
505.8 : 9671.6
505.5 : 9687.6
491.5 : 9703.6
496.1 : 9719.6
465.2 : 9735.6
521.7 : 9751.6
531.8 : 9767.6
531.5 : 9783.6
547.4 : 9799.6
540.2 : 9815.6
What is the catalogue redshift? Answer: 0.139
